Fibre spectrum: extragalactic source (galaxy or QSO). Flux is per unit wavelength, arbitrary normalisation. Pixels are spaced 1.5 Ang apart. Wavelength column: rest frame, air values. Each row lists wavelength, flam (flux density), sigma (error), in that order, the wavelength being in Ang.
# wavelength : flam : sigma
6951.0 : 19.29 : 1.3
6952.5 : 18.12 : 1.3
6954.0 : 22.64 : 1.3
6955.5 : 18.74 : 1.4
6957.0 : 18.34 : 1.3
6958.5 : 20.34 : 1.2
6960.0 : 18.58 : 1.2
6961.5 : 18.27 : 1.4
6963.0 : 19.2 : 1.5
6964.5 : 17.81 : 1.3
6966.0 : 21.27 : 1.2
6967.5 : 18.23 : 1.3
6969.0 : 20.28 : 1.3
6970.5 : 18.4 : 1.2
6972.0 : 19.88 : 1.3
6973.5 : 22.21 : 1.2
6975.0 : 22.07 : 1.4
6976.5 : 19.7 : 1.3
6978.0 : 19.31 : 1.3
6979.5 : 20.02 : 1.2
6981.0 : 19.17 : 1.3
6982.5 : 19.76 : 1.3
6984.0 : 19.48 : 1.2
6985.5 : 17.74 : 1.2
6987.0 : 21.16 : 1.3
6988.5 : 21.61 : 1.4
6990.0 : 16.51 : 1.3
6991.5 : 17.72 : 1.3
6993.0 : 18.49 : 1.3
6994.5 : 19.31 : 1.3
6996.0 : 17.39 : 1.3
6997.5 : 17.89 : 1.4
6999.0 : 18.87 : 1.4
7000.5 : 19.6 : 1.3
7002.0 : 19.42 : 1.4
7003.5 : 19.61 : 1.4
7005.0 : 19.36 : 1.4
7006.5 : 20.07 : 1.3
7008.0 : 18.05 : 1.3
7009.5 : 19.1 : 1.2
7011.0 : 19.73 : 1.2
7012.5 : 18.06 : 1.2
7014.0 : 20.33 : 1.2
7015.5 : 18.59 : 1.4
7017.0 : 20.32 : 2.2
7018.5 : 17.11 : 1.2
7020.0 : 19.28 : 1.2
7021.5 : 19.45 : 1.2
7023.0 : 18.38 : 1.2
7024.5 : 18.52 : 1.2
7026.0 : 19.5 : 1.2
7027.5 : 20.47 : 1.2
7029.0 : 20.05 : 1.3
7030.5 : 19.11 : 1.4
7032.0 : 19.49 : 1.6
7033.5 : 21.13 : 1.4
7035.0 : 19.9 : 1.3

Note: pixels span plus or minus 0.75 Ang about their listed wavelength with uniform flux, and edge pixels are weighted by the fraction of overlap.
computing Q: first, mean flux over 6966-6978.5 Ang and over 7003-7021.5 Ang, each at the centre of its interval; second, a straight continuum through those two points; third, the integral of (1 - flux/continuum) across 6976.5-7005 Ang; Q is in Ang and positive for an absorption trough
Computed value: 0.8 Ang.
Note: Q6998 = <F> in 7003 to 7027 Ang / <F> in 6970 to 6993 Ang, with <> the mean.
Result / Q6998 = 1.0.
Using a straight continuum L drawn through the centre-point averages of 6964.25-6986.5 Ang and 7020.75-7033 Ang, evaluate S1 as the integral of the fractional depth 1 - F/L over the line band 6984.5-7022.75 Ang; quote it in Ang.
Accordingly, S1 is 1.1 Ang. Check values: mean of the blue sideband 19.7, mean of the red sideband 19.4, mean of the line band 19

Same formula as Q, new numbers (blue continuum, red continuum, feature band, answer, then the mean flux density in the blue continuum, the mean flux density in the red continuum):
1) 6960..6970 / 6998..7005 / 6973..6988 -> -0.7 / 19.1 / 19.3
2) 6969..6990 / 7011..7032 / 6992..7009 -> 0.6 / 19.9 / 19.2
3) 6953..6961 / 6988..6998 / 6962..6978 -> -0.6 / 19.6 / 18.4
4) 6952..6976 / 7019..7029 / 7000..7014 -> 0.1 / 19.7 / 19.3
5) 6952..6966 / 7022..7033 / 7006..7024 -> 0.3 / 19.2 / 19.4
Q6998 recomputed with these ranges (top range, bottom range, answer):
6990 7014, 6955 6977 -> 0.96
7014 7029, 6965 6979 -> 0.95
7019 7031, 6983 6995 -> 1.02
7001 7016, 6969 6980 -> 0.95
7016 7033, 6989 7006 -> 1.03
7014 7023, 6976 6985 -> 0.97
